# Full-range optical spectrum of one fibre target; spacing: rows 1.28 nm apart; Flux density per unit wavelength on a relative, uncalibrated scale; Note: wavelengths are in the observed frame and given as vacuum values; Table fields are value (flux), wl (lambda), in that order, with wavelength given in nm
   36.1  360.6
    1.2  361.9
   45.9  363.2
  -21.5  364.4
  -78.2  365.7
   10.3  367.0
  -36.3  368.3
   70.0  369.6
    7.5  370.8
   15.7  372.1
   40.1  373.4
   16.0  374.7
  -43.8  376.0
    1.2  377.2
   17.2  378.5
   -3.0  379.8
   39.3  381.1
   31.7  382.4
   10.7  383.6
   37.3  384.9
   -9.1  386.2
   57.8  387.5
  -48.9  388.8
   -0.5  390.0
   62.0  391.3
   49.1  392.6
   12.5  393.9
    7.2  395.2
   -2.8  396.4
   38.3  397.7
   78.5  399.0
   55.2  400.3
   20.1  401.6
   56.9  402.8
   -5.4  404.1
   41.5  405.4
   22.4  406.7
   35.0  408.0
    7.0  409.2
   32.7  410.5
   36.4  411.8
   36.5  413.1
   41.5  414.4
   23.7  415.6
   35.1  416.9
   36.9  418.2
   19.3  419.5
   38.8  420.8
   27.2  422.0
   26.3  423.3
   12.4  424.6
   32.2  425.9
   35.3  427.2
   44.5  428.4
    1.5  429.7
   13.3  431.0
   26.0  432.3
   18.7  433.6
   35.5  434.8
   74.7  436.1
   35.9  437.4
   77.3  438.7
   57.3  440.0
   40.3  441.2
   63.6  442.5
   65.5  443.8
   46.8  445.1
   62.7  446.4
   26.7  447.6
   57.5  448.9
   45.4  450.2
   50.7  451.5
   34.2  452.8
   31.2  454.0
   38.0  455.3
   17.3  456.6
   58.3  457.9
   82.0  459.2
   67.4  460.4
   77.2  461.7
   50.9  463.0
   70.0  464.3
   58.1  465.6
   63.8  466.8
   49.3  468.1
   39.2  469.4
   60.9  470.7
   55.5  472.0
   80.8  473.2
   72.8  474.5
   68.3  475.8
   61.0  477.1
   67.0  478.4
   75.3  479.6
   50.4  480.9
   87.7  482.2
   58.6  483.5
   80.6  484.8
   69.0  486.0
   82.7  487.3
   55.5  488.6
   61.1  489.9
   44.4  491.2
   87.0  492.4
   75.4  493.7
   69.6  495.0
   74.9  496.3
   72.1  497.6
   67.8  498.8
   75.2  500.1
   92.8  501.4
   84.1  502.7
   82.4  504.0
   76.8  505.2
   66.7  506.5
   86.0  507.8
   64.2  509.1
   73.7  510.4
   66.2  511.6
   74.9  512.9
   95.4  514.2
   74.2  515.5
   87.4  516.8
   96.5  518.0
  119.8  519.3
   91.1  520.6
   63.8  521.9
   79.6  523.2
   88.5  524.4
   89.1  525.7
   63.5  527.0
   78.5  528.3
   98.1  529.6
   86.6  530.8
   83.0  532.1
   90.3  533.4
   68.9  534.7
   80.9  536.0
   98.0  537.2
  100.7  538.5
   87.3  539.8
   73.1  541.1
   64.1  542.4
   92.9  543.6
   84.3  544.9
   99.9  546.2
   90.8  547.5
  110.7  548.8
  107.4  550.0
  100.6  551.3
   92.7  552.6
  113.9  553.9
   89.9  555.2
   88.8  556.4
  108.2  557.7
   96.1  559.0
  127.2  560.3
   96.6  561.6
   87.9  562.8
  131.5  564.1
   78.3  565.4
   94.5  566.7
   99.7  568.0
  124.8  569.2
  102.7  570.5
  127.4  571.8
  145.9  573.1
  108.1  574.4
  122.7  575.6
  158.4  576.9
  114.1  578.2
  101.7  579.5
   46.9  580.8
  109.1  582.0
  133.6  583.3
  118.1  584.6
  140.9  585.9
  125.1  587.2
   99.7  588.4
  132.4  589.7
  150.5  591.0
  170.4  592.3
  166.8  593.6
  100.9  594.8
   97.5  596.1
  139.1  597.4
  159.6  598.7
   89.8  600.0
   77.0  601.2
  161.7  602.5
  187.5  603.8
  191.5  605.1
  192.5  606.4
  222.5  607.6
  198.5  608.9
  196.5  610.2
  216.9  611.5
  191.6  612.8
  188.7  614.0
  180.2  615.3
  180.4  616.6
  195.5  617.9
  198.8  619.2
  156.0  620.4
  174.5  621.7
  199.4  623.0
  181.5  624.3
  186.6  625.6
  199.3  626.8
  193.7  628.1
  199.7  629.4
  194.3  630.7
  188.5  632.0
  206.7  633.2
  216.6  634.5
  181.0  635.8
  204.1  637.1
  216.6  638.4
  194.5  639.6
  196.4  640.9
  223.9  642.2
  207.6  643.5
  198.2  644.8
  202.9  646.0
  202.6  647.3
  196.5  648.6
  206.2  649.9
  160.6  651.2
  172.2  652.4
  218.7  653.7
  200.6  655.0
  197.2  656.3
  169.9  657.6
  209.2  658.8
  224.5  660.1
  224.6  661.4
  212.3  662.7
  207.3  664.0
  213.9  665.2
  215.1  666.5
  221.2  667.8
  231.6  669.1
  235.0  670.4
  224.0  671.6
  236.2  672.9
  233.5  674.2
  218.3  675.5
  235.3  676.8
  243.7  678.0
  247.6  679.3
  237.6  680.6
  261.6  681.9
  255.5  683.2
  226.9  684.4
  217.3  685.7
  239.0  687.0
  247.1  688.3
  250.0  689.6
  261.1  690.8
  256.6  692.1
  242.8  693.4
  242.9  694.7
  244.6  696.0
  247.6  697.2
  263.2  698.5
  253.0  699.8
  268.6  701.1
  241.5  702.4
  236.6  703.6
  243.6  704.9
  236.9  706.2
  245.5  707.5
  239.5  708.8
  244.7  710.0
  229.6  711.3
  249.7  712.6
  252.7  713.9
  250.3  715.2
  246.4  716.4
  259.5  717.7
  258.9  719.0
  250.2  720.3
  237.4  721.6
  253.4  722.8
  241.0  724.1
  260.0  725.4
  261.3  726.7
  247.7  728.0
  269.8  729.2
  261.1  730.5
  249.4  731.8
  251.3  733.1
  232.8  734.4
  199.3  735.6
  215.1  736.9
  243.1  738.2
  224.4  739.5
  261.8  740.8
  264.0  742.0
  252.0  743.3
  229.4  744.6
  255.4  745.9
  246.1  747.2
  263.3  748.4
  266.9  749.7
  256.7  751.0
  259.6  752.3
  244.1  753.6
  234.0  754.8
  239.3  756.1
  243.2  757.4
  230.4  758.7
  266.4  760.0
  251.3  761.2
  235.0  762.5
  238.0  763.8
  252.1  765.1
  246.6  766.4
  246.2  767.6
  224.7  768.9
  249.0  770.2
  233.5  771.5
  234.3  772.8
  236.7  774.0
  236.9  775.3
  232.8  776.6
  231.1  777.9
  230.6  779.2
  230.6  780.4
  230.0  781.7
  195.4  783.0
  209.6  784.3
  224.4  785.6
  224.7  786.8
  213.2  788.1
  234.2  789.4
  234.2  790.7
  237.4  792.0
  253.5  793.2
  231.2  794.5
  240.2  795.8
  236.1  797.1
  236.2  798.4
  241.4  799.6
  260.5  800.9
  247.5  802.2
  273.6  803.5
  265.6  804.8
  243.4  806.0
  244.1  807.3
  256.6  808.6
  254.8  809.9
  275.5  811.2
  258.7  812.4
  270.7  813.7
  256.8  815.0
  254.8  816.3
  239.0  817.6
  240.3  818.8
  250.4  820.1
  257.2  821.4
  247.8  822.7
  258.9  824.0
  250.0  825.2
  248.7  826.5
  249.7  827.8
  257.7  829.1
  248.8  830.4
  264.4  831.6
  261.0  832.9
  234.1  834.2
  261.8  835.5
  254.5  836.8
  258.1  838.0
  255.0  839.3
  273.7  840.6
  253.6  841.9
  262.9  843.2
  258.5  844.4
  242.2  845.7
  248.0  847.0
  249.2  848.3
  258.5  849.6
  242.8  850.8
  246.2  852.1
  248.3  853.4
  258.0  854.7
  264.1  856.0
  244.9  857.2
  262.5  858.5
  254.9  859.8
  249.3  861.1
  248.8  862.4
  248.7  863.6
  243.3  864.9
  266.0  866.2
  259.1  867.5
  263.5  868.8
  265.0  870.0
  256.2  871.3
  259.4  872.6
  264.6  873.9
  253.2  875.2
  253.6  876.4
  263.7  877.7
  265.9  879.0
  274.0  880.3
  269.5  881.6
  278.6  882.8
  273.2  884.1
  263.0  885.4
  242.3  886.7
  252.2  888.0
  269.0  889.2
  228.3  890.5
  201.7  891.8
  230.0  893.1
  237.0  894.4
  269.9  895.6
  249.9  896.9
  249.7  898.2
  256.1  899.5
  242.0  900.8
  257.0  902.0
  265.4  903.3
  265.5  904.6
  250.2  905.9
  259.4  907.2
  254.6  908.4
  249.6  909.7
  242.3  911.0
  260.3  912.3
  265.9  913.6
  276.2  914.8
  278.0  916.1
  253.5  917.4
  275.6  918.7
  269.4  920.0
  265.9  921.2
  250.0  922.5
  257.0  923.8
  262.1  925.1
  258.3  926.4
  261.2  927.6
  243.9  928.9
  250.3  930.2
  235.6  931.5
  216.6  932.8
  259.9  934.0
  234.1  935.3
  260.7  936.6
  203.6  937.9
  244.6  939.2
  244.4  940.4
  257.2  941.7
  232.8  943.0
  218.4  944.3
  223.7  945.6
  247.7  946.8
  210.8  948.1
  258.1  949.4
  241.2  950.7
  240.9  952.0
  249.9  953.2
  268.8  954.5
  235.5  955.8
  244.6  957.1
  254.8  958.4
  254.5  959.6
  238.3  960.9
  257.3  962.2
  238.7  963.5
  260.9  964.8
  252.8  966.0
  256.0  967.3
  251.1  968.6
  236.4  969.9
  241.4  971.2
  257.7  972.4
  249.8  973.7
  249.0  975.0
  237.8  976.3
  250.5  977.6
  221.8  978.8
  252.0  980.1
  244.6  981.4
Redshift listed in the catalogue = 0.513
